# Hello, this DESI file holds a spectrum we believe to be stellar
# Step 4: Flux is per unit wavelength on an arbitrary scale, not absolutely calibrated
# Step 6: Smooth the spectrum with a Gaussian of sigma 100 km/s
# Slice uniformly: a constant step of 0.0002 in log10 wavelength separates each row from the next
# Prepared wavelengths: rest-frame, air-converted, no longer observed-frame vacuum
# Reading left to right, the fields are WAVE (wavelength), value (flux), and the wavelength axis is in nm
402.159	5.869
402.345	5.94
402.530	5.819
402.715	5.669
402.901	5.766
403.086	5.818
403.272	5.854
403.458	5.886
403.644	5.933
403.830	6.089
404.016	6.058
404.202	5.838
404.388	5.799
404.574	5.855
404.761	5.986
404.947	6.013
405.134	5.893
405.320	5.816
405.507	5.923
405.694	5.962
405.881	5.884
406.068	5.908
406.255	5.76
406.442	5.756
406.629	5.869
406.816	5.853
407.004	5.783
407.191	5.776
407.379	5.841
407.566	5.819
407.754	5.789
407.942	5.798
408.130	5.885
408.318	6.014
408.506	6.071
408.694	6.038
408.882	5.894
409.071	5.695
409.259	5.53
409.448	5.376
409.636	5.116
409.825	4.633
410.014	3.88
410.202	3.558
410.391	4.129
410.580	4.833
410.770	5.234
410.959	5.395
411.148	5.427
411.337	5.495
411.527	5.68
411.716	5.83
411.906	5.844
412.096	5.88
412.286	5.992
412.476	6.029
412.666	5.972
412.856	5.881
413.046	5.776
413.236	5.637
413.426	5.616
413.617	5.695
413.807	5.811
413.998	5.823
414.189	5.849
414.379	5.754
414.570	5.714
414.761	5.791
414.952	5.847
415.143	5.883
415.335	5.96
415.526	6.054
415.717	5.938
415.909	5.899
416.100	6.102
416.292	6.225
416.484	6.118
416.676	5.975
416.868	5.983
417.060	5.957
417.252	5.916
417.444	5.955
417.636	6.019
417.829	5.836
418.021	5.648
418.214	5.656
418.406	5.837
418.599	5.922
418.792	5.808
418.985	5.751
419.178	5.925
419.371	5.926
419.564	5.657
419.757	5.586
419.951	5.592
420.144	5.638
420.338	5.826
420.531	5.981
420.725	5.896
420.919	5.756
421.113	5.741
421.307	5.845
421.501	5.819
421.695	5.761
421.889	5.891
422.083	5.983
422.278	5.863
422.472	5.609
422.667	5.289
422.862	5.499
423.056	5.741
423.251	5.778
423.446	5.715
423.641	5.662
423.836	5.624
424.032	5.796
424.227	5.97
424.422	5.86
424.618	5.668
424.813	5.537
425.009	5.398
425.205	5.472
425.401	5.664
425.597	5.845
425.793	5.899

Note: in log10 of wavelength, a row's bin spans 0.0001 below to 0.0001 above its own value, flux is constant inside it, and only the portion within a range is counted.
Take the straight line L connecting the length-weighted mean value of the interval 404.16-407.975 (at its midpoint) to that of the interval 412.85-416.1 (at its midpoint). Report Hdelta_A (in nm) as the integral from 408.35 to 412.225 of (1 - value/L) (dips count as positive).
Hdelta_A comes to 0.362 nm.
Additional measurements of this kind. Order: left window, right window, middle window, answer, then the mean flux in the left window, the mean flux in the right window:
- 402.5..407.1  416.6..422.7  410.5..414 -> 0.099 nm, 5.87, 5.81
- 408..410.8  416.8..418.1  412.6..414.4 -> -0.072 nm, 5.2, 5.91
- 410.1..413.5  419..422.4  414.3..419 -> -0.218 nm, 5.45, 5.8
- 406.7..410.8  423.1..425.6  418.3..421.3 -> -0.102 nm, 5.39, 5.69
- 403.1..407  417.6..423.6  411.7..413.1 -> -0.019 nm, 5.89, 5.76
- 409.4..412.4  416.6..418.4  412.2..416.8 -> -0.286 nm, 5.15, 5.88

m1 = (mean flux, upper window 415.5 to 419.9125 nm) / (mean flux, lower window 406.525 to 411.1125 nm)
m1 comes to 1.1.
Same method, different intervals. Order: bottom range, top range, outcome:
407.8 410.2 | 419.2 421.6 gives 1.06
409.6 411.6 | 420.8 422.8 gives 1.19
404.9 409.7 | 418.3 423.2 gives 0.99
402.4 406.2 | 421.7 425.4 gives 0.97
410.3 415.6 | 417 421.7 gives 1.02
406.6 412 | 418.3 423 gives 1.06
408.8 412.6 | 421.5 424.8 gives 1.09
